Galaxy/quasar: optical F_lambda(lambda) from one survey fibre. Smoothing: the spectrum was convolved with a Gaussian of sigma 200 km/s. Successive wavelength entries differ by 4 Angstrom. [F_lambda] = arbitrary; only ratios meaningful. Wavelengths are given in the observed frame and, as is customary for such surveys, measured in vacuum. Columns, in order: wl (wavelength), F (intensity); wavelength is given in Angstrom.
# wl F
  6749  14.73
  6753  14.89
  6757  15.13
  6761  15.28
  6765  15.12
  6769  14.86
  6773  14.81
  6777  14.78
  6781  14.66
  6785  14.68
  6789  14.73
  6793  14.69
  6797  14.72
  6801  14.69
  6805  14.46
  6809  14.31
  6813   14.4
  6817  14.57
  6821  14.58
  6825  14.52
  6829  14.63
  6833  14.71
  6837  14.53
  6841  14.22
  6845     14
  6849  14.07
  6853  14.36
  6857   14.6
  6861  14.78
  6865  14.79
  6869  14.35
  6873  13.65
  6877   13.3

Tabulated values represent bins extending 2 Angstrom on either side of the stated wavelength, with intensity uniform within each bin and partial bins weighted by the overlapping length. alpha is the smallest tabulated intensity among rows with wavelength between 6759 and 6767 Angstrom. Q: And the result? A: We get 15.12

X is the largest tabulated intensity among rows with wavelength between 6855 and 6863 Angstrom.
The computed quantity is 14.78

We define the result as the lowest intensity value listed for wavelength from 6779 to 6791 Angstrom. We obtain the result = 14.66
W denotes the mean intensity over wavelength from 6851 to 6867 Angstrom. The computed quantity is 14.6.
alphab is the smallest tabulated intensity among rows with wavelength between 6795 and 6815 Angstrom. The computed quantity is 14.31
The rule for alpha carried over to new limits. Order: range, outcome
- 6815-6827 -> 14.52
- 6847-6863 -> 14.07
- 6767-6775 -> 14.81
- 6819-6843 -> 14.22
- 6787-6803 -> 14.69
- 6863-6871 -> 14.35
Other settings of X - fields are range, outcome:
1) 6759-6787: 15.28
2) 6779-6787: 14.68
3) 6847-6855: 14.36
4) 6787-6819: 14.73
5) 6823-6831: 14.63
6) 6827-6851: 14.71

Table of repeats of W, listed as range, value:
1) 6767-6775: 14.8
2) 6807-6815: 14.4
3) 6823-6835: 14.6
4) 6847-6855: 14.2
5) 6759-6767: 15.2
